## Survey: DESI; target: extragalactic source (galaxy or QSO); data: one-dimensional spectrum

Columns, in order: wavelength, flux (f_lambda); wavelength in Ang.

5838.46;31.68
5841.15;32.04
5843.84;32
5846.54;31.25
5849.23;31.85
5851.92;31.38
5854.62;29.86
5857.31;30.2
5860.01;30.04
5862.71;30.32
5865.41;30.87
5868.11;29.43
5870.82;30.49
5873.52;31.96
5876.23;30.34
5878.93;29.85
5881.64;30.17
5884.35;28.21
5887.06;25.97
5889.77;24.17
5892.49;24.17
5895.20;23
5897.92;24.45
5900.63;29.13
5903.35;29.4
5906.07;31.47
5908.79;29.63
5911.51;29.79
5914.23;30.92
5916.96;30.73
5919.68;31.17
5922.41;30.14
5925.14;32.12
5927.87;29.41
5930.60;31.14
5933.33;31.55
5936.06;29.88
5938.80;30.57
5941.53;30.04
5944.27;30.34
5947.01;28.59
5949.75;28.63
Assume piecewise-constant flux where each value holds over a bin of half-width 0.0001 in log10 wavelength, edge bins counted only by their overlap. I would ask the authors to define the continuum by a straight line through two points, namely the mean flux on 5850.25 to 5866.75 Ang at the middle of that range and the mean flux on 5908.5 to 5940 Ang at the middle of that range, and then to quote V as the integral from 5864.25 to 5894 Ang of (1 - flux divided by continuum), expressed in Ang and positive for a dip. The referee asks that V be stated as 1.8 Ang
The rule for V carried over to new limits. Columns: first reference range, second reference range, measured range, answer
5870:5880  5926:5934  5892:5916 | 2.0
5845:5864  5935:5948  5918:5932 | -0.3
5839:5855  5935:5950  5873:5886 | 0.4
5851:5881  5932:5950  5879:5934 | 2.5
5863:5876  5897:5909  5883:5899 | 2.5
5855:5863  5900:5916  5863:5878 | -0.2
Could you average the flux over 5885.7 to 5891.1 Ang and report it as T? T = 25.1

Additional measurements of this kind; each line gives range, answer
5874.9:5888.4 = 28.9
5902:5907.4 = 30.4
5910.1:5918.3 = 30.5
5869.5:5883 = 30.6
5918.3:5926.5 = 31.1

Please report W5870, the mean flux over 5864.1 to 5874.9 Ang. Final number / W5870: 30.7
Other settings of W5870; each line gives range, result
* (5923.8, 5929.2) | 30.8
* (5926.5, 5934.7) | 30.7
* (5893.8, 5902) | 25.5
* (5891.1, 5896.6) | 23.6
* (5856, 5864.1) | 30.2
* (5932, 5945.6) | 30.5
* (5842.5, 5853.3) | 31.6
